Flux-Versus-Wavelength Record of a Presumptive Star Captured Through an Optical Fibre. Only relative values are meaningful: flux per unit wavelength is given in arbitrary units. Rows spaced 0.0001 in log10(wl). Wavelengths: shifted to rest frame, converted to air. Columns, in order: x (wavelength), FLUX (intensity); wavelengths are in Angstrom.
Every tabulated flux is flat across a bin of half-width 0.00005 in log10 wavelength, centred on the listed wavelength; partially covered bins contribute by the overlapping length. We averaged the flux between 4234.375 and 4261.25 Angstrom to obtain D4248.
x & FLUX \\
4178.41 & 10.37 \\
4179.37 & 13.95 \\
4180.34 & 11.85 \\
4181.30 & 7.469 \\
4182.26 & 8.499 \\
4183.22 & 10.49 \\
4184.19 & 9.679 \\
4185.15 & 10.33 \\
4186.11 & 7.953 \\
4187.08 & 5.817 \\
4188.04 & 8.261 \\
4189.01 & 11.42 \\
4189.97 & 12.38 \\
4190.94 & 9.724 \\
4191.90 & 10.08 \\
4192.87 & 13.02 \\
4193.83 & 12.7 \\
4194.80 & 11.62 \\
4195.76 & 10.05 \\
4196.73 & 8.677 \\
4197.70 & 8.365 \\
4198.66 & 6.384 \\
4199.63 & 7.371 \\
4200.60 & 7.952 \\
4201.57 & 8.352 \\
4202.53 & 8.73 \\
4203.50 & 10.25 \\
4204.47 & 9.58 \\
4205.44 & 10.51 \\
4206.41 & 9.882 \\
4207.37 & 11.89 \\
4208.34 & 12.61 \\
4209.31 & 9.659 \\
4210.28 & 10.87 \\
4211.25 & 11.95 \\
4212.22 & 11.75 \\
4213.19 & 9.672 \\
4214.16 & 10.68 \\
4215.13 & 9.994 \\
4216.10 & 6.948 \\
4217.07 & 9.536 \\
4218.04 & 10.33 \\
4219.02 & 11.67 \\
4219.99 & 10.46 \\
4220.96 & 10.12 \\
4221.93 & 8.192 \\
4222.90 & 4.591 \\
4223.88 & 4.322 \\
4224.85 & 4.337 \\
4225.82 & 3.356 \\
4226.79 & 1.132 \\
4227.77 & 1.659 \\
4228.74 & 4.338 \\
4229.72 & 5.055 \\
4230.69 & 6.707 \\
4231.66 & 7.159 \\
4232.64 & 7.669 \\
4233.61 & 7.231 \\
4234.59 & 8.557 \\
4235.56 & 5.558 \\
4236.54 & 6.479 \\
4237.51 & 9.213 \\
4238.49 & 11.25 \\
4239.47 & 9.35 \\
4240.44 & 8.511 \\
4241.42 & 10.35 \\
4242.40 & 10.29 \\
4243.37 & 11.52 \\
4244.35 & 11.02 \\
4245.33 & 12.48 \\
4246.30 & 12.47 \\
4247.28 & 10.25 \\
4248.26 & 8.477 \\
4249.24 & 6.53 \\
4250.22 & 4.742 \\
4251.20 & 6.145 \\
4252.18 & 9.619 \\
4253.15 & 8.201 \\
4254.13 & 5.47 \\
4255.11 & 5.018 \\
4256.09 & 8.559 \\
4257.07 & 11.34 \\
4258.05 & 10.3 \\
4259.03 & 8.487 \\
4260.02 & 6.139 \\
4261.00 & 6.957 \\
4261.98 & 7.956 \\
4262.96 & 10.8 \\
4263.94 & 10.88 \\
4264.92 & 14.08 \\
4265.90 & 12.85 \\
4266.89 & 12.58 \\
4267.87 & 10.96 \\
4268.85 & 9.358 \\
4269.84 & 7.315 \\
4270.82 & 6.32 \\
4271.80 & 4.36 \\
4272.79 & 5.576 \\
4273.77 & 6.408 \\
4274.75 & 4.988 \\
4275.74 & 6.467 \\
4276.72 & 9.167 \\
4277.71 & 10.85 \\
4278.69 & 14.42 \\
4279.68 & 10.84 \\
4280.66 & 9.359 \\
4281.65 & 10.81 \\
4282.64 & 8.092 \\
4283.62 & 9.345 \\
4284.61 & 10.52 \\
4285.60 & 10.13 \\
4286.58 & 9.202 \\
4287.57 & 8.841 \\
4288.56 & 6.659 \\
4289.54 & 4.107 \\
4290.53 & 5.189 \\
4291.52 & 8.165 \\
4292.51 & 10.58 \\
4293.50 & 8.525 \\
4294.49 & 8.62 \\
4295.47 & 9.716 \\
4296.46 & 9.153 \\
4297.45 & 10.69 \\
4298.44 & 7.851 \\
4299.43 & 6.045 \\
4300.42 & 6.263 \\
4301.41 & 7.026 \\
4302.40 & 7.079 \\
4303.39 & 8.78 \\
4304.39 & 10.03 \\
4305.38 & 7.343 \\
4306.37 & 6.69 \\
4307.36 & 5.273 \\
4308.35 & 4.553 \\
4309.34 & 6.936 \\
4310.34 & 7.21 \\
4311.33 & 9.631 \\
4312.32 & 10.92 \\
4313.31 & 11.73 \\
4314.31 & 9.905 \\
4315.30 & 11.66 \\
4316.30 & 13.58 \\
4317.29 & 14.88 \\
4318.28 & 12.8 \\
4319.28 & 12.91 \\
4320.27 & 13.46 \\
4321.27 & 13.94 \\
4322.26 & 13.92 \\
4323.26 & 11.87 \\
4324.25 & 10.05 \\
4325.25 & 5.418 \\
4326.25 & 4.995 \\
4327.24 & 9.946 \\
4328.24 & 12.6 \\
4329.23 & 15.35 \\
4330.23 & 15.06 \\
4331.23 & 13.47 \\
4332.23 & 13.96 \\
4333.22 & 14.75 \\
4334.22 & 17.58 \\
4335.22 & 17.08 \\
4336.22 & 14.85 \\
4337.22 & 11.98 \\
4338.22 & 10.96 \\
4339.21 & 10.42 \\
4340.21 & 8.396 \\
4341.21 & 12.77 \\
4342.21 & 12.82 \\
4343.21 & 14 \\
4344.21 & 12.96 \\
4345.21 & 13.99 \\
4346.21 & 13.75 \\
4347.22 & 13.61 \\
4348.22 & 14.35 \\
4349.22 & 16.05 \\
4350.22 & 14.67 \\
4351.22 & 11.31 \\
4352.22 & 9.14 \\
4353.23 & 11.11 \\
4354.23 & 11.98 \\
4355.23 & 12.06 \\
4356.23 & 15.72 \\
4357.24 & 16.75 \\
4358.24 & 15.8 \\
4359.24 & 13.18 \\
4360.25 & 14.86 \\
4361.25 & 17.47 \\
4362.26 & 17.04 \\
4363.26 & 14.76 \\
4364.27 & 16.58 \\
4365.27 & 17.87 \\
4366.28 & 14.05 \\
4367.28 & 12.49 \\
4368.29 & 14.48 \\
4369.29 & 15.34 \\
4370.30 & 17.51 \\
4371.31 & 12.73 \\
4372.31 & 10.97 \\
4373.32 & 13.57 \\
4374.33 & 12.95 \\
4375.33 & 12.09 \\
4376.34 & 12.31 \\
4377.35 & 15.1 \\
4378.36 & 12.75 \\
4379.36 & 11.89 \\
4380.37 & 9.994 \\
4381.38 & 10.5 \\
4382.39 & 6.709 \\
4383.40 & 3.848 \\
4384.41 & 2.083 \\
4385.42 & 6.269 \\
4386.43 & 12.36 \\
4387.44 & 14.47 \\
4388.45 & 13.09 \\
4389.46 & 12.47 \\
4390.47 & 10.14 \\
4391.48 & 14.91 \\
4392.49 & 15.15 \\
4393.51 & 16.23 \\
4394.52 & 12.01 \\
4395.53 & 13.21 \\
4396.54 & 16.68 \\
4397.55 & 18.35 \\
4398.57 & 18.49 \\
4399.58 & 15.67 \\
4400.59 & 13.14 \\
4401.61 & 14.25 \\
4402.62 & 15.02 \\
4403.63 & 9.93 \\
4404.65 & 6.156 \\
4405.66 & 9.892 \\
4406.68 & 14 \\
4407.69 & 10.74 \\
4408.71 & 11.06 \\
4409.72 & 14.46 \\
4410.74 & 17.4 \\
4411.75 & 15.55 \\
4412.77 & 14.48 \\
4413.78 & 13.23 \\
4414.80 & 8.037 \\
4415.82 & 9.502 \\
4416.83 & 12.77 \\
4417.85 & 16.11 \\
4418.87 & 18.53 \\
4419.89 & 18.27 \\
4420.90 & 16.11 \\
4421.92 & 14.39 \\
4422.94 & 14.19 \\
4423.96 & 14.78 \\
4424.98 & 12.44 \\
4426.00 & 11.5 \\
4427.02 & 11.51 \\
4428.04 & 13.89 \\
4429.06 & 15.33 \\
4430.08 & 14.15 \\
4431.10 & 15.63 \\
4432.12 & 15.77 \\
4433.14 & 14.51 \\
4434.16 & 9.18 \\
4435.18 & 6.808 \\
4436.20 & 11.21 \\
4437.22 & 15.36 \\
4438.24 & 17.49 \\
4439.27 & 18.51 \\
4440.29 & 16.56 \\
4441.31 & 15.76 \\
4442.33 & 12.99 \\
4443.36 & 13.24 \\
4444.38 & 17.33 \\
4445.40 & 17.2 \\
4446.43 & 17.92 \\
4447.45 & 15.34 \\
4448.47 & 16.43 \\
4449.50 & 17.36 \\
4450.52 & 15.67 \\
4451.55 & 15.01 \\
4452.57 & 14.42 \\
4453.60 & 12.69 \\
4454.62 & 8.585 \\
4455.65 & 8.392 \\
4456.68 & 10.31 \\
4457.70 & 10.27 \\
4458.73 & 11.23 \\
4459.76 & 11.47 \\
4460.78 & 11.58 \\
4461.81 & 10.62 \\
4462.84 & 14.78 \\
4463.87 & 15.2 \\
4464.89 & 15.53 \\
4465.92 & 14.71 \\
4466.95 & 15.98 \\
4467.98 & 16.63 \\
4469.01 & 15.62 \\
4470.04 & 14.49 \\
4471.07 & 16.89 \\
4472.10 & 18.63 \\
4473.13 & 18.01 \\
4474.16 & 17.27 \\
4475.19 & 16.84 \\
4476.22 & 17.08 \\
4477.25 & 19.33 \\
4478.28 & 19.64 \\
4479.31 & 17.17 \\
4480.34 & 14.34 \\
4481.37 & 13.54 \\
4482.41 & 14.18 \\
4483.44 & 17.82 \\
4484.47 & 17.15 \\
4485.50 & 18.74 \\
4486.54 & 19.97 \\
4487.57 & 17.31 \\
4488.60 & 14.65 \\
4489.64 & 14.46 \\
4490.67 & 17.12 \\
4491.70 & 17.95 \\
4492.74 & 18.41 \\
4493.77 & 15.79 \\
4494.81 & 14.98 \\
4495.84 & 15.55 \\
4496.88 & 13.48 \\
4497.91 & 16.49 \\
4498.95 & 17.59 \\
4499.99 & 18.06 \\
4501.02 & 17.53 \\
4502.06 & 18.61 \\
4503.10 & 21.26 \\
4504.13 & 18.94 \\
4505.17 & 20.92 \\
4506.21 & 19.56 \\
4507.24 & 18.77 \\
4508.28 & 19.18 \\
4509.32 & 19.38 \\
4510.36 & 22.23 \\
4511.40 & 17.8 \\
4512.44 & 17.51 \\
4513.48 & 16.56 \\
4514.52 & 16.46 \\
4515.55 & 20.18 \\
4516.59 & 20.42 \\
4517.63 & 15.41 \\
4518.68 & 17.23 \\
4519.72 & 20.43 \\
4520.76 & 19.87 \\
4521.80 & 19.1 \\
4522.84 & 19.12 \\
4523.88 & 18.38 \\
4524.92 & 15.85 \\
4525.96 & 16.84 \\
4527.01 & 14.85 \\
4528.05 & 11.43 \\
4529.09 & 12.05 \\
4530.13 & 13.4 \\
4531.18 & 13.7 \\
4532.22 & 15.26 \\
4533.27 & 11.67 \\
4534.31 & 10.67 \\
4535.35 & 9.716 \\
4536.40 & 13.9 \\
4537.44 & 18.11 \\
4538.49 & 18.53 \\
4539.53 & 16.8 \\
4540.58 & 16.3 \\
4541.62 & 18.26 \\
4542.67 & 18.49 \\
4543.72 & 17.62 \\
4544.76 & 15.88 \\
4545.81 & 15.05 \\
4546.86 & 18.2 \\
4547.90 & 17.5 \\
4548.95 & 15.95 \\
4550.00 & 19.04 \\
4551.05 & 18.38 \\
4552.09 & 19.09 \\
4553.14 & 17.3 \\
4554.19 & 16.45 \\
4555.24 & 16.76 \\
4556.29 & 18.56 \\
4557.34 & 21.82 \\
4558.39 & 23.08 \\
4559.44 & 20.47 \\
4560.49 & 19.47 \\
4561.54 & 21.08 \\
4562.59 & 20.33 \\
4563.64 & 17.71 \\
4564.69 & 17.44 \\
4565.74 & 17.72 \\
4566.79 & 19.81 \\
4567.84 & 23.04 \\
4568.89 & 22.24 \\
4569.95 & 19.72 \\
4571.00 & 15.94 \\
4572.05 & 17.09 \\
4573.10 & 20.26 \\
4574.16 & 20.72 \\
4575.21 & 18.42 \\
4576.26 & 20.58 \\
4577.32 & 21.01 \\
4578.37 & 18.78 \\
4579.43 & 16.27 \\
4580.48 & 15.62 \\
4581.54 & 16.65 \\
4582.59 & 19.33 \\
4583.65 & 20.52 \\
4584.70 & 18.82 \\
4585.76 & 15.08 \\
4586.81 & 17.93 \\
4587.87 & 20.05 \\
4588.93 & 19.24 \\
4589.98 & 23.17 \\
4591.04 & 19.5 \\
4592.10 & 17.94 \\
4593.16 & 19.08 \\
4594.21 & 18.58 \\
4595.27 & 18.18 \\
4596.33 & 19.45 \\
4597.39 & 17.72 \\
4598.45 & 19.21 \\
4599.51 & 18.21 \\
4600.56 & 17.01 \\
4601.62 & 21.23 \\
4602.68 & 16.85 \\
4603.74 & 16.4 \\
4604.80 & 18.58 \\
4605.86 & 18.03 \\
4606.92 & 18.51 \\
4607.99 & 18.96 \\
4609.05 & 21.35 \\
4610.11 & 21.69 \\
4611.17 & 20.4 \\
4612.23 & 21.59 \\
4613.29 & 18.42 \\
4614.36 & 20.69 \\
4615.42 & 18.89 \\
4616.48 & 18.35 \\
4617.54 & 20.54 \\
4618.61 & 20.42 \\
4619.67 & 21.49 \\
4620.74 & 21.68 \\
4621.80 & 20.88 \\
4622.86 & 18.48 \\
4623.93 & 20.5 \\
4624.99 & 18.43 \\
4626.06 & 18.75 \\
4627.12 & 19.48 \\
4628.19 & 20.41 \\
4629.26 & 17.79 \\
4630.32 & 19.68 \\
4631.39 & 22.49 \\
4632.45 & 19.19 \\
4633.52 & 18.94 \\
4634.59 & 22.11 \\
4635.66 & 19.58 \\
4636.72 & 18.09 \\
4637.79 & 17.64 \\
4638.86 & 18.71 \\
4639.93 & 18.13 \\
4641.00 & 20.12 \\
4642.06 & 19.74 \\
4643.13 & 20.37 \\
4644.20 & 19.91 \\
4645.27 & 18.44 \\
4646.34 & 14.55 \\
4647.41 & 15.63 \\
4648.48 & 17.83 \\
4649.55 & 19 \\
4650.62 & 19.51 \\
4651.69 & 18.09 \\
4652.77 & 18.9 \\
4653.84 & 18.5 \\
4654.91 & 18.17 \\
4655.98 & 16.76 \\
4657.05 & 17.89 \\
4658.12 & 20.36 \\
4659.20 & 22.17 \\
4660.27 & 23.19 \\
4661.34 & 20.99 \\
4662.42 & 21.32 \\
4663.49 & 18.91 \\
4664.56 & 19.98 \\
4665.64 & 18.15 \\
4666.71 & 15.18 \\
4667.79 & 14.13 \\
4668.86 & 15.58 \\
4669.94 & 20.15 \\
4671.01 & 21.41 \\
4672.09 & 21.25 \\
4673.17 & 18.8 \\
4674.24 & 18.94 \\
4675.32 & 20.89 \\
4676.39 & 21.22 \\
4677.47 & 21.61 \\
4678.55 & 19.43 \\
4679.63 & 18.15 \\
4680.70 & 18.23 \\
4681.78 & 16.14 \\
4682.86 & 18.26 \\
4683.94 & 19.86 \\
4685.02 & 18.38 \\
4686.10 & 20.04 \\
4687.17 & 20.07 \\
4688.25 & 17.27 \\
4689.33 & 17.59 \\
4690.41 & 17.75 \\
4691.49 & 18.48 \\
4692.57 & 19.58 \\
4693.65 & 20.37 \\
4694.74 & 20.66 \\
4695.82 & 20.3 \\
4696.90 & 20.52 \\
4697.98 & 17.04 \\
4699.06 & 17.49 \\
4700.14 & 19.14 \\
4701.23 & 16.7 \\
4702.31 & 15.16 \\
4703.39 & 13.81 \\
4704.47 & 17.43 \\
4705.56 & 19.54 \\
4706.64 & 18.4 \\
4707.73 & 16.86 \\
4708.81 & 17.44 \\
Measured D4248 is 8.7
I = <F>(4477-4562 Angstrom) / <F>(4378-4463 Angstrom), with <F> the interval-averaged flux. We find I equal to 1.31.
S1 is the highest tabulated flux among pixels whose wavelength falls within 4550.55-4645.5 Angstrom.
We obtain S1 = 23.17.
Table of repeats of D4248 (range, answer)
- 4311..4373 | 13.2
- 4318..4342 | 12.4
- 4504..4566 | 17.5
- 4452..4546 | 16.2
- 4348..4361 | 13.7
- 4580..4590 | 18.4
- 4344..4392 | 12.9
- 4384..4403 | 13.4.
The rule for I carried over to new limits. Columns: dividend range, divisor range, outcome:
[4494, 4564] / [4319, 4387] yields 1.36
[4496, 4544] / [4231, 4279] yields 1.94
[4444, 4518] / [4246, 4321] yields 1.83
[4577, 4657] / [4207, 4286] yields 2.20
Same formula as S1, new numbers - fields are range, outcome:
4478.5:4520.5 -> 22.23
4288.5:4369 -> 17.87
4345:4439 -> 18.53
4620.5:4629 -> 21.68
